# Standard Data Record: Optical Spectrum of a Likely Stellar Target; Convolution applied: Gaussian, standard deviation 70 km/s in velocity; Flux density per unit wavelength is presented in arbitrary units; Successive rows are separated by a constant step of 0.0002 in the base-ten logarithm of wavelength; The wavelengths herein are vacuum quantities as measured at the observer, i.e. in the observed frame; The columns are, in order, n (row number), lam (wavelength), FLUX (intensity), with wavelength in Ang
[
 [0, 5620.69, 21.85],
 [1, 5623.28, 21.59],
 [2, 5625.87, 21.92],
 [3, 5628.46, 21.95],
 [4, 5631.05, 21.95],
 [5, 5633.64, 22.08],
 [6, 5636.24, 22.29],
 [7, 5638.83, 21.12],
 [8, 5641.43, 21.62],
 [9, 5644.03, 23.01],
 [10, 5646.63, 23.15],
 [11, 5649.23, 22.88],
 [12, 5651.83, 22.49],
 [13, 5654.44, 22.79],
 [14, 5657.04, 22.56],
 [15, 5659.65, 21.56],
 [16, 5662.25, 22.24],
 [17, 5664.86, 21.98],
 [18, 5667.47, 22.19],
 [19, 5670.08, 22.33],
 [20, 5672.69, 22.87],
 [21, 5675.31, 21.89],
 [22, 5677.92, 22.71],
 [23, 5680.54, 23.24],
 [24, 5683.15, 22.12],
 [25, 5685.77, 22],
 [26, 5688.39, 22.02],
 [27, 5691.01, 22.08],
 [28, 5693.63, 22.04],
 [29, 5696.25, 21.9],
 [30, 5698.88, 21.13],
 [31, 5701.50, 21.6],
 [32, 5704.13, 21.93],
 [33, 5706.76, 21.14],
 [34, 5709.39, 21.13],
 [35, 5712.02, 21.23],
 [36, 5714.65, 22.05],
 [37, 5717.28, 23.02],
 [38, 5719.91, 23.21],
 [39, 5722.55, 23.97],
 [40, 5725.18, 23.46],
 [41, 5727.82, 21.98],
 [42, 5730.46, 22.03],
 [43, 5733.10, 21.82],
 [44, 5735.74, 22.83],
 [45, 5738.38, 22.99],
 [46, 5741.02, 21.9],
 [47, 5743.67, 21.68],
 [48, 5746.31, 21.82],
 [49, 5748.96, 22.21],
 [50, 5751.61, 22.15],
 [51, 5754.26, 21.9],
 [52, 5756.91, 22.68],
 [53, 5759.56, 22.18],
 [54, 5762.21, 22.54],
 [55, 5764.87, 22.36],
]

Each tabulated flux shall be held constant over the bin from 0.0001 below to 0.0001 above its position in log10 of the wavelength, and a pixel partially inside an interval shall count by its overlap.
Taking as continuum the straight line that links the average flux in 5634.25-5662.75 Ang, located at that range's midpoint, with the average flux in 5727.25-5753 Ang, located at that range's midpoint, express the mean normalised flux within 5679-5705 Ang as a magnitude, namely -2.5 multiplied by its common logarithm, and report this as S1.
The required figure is 0.01 mag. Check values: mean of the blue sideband 22.3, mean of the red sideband 22.1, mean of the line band 22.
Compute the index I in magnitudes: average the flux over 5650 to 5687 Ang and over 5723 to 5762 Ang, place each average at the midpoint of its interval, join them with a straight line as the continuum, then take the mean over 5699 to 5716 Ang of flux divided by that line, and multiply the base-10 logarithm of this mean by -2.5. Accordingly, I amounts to 0.04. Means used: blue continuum 22.4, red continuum 22.3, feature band 21.5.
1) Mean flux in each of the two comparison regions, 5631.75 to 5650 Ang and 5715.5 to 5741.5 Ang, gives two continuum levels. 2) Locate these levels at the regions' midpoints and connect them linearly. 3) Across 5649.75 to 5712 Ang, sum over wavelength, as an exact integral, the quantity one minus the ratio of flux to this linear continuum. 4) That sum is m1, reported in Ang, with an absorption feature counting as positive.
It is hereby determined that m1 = 1.1 Ang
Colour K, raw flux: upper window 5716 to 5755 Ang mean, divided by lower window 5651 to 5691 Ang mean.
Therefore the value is 1.01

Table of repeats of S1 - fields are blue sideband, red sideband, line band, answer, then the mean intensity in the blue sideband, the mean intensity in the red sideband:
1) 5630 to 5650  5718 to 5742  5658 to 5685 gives 0.01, 22.3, 22.7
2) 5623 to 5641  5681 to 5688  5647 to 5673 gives -0.02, 21.9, 22.2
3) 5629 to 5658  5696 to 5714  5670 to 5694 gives -0.03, 22.3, 21.4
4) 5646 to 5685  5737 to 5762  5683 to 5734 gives 0.01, 22.4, 22.2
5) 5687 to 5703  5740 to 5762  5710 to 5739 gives -0.03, 21.8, 22.1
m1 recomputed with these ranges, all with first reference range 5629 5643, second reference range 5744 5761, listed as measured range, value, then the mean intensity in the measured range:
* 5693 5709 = 0.3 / 21.6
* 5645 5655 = -0.4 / 22.8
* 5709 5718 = 0.1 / 21.9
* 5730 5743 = -0.1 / 22.3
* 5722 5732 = -0.3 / 22.8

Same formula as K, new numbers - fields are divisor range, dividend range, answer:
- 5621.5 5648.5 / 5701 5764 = 1.01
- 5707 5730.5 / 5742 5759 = 0.98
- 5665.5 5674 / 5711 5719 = 0.99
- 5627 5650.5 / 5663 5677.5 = 1.00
